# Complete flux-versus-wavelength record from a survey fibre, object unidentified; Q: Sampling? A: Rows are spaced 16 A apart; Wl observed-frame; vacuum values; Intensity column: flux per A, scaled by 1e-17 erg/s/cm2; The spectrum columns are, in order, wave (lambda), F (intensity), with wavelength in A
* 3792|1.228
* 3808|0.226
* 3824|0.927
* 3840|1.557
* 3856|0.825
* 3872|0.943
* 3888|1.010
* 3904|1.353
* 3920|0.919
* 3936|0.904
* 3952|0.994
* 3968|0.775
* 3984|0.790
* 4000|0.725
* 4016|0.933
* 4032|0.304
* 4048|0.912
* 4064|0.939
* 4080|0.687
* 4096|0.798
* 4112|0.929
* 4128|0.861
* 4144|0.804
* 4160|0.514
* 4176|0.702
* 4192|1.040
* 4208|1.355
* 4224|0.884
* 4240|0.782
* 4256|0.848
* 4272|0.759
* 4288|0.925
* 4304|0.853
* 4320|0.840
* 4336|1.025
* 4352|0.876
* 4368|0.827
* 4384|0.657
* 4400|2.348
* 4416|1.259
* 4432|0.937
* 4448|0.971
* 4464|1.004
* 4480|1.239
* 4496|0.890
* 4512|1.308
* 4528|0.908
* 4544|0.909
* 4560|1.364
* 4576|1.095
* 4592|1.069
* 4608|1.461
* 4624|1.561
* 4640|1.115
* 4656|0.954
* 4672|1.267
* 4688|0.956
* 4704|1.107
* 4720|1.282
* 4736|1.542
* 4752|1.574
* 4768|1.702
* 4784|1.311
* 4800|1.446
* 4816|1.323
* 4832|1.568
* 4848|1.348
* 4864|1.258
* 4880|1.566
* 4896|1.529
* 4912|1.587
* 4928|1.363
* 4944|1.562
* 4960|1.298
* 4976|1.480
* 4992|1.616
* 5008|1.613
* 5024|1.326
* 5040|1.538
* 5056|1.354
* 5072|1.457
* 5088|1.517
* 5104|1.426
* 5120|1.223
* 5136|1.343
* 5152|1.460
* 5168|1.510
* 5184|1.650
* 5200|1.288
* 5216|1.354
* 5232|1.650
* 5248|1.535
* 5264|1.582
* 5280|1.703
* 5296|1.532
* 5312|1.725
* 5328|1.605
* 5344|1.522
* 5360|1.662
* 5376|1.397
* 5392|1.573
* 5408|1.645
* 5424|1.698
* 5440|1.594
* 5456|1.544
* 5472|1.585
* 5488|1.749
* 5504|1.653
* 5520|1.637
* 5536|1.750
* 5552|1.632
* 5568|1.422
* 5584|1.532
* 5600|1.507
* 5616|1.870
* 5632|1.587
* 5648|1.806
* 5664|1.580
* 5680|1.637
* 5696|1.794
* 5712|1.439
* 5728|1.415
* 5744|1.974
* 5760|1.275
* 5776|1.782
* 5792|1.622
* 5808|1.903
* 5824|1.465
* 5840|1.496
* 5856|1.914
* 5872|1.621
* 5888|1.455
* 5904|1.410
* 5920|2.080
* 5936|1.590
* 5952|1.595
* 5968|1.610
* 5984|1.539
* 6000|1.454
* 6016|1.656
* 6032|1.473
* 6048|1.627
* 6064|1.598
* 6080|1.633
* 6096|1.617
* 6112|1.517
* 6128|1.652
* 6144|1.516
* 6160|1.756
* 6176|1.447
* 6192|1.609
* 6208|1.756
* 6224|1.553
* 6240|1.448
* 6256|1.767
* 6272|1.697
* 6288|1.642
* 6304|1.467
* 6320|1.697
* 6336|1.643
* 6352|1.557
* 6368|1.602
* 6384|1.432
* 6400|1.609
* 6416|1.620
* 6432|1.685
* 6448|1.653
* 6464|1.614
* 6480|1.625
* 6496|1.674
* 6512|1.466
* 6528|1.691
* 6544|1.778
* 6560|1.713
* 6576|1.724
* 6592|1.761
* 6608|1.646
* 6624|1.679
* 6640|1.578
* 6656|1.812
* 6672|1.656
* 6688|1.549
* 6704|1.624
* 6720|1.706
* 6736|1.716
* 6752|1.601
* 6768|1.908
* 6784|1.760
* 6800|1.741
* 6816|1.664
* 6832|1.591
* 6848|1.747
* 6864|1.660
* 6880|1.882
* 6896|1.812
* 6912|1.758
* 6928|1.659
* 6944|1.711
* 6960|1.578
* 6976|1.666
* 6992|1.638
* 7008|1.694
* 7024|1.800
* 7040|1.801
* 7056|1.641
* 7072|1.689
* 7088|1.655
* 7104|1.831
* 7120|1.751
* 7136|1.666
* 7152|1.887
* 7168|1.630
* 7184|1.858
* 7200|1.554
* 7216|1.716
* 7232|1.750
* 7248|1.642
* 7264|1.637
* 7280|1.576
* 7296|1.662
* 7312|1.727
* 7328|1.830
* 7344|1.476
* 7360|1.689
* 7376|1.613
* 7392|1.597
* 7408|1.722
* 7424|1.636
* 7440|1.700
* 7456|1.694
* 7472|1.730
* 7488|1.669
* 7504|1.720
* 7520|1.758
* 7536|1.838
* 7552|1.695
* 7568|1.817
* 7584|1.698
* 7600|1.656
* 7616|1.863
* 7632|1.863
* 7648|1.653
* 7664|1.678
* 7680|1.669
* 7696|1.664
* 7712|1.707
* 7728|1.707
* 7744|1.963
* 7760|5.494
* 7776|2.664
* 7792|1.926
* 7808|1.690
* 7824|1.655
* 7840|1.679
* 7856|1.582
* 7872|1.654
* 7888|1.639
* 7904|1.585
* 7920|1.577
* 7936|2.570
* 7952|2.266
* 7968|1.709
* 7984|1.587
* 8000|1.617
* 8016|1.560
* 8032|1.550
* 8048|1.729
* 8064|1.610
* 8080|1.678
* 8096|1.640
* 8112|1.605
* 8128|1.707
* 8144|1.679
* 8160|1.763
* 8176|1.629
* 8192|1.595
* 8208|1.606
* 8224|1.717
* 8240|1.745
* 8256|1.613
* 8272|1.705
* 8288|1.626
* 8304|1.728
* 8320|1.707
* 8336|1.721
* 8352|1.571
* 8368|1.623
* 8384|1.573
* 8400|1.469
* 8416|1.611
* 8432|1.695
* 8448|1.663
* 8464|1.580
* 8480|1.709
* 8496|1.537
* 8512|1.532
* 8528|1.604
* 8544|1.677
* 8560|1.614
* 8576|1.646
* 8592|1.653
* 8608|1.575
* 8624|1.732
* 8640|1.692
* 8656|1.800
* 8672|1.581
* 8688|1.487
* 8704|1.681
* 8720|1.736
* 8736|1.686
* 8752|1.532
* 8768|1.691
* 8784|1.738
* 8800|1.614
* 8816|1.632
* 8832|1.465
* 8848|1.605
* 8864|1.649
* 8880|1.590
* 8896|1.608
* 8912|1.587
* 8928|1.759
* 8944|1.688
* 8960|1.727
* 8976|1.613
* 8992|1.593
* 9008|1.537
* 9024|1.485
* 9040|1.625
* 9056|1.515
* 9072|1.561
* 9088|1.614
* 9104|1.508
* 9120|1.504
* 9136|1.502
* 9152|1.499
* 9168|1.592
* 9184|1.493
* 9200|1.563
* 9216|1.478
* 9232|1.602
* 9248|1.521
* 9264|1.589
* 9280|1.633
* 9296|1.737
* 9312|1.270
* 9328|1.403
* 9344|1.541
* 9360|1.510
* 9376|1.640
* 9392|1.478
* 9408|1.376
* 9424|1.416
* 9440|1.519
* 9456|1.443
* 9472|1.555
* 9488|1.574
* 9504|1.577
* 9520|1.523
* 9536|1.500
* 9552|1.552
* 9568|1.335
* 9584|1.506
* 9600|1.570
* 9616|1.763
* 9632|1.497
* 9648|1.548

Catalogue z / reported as 0.18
